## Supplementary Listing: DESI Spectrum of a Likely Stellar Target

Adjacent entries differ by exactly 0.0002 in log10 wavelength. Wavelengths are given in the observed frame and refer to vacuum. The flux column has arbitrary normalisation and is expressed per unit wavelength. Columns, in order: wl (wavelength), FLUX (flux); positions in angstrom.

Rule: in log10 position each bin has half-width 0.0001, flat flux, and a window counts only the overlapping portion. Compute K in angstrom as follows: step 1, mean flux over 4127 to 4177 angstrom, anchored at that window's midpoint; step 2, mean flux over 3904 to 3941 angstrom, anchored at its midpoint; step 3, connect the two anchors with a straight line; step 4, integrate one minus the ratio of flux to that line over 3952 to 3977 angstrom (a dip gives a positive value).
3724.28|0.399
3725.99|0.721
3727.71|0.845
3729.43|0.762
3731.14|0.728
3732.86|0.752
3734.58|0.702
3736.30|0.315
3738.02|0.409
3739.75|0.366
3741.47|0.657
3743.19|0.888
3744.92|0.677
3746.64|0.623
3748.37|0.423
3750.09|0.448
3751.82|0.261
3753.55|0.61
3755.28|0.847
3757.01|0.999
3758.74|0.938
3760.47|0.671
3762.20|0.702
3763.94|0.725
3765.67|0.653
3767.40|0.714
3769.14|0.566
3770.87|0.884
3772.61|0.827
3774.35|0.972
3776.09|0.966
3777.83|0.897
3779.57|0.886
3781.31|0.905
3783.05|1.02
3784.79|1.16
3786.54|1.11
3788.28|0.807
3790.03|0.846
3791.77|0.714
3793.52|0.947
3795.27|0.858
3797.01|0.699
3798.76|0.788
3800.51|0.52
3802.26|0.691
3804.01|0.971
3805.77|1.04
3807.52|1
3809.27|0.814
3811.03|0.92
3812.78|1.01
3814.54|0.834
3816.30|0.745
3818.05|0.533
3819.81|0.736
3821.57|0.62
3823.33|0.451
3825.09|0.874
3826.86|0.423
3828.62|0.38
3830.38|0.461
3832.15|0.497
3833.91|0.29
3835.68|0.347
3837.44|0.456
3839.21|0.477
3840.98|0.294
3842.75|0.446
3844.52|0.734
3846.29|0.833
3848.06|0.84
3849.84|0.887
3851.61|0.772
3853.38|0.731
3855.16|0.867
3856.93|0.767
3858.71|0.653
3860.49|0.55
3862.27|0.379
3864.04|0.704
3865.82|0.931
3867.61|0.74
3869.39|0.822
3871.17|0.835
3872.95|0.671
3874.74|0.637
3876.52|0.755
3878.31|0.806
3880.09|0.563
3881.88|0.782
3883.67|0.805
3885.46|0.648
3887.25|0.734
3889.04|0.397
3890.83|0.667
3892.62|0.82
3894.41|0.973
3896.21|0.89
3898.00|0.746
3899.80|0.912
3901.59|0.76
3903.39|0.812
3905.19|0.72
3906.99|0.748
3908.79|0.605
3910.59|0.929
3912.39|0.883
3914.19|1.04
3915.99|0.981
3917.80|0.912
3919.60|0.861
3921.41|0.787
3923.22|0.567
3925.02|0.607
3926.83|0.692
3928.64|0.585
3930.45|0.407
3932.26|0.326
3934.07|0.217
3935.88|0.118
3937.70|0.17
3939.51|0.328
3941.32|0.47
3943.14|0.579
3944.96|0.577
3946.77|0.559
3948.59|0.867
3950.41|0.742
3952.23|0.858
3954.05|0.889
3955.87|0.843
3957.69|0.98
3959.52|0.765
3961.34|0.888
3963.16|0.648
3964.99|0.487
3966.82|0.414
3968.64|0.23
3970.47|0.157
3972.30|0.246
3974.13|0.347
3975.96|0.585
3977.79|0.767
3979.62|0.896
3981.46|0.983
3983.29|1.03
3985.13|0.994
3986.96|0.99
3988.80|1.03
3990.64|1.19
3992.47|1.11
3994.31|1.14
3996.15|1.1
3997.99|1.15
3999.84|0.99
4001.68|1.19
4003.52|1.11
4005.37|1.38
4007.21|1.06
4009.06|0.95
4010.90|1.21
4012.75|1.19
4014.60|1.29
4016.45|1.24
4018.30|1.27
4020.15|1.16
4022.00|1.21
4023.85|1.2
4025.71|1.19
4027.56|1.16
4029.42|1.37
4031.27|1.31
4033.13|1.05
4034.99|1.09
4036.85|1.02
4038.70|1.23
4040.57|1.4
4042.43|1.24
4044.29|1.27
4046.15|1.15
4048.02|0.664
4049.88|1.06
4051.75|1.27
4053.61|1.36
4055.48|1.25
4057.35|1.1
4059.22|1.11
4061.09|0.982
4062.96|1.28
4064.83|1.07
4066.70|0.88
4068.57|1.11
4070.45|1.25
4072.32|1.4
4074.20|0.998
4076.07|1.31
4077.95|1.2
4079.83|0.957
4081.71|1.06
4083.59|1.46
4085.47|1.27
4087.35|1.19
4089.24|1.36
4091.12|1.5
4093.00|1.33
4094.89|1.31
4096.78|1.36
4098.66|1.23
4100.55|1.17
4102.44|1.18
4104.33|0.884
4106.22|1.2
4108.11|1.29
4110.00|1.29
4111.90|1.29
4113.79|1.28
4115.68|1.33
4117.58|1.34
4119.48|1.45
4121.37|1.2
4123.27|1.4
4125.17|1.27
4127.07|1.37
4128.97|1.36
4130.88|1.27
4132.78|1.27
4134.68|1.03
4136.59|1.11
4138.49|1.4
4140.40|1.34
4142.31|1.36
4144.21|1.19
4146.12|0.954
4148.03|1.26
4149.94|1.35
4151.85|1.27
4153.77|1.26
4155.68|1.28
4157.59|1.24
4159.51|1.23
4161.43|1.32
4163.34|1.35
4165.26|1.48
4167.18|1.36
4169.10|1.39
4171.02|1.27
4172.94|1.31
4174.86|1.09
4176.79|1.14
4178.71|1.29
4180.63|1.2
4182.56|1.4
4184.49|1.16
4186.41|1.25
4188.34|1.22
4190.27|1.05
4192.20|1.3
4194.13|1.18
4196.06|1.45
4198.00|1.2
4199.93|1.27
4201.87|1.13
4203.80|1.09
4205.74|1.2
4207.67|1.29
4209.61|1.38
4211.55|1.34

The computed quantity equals 4.9 angstrom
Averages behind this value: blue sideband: 0.623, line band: 0.589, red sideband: 1.27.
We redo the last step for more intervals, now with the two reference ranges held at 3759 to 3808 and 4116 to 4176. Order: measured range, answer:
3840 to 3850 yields 2.85 angstrom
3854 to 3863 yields 2.71 angstrom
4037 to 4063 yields 0.11 angstrom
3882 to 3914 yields 6.75 angstrom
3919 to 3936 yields 8.14 angstrom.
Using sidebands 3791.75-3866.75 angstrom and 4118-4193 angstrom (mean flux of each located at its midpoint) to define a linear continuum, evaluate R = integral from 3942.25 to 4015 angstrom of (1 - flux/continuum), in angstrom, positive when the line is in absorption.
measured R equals 7.6 angstrom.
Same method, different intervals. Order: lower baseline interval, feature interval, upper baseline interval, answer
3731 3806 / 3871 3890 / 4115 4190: 4.53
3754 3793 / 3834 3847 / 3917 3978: 4.34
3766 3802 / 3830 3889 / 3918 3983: 5.83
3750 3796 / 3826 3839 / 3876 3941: 5.94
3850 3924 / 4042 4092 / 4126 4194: -3.87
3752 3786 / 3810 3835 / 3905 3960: 4.90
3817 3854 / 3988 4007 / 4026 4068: -2.25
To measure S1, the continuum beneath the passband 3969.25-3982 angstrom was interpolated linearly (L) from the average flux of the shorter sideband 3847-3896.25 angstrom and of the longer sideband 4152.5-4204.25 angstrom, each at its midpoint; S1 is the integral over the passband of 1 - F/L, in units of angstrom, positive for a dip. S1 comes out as 5.1 angstrom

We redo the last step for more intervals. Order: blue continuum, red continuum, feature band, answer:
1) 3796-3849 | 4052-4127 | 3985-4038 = -4.5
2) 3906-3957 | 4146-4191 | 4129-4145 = -1.0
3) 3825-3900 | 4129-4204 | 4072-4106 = -3.9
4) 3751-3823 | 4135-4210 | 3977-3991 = 0.8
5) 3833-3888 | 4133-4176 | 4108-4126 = -1.9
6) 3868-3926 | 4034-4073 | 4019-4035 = -1.7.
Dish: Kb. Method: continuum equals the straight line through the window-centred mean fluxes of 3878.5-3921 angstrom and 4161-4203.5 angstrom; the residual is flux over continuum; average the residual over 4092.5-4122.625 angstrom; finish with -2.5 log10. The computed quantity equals -0.11 mag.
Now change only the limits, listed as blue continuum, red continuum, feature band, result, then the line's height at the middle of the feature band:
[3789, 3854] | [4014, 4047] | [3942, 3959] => 0.31 mag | 1.01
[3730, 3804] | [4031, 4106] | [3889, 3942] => 0.39 mag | 0.961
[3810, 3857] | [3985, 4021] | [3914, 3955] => 0.47 mag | 0.937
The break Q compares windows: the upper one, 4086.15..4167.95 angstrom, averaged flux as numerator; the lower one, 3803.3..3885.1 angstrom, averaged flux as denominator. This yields 1.86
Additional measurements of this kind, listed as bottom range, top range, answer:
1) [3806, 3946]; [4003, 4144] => 1.82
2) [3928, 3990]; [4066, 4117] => 1.98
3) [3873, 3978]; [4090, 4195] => 1.93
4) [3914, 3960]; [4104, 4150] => 1.99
